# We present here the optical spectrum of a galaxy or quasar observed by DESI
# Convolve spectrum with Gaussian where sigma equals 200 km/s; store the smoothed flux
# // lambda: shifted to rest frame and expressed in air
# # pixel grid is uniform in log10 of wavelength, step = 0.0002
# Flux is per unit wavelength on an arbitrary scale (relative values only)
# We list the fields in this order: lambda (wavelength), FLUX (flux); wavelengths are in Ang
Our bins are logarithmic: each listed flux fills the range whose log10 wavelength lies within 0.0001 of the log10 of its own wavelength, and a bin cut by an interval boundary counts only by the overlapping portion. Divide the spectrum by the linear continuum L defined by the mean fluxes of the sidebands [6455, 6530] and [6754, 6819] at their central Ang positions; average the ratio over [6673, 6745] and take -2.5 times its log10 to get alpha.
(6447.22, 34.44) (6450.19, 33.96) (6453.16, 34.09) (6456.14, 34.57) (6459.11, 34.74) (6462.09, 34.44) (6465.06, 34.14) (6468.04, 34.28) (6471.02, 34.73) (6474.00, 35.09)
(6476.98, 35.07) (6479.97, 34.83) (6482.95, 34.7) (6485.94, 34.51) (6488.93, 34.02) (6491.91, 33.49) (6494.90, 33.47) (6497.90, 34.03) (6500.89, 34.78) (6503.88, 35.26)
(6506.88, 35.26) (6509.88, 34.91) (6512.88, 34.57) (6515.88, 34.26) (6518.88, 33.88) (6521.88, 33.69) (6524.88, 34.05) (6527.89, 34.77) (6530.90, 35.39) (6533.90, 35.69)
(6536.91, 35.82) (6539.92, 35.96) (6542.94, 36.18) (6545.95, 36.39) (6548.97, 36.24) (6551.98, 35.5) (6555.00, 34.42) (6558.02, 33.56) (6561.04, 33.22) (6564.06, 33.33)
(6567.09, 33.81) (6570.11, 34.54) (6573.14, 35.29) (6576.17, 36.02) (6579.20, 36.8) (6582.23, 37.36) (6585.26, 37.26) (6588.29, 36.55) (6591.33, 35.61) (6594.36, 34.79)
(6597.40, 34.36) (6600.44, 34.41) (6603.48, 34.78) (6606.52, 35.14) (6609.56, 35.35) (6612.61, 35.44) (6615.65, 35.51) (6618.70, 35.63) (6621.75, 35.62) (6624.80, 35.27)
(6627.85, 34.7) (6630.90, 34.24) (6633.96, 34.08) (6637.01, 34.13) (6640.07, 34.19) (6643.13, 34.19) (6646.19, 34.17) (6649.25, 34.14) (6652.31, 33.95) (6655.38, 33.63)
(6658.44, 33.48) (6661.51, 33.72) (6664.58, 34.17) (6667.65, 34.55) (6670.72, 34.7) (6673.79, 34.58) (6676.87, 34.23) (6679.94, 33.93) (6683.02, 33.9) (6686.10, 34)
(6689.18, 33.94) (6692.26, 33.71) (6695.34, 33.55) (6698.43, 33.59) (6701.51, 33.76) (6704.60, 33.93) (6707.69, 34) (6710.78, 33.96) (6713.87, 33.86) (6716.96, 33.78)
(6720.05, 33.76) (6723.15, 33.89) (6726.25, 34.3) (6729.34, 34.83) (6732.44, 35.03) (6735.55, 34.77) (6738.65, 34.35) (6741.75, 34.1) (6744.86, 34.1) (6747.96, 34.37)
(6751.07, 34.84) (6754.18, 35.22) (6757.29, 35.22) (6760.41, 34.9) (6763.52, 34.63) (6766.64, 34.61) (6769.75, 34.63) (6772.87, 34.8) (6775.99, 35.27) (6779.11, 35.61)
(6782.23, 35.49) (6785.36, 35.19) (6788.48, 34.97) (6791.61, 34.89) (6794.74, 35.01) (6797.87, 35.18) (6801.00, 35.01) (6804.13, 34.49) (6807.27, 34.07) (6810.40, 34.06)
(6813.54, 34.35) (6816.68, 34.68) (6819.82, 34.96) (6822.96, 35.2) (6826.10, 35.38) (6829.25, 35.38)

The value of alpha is 0.02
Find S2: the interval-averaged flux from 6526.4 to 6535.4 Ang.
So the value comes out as 35.3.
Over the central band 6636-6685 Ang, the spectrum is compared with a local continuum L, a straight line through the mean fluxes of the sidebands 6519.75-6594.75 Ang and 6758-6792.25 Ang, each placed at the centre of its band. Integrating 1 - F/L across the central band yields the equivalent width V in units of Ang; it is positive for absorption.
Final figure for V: 1.5 Ang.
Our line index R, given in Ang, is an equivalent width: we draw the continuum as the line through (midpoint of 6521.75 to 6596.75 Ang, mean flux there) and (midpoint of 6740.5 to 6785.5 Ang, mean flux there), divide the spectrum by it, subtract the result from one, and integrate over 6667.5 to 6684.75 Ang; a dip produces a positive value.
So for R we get 0.4 Ang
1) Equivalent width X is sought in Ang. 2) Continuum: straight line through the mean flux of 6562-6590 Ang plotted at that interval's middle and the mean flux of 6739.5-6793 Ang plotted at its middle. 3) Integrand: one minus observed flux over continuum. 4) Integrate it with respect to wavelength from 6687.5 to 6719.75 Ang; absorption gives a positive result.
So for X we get 1.2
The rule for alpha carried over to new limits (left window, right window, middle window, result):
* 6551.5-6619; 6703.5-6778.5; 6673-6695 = 0.02 mag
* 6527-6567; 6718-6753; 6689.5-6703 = 0.03 mag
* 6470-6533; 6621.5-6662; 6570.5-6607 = -0.04 mag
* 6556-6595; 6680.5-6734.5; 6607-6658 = 0.00 mag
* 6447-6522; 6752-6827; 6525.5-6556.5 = -0.03 mag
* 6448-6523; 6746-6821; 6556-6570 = 0.03 mag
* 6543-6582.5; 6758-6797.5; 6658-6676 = 0.03 mag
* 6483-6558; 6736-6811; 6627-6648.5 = 0.02 mag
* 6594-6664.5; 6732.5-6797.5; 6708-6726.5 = 0.03 mag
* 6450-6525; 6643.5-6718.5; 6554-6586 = -0.02 mag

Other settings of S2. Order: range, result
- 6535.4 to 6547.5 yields 36.1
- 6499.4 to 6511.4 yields 35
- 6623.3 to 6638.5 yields 34.5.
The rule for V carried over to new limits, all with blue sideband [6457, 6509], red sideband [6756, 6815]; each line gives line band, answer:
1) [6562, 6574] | 0.17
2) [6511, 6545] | -0.38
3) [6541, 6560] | -0.41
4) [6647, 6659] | 0.30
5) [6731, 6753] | 0.18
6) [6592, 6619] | -0.29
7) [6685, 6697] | 0.33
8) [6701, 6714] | 0.32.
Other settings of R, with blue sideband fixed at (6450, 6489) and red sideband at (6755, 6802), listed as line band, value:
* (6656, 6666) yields 0.3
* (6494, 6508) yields 0.0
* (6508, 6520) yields 0.1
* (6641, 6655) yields 0.3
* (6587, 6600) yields -0.2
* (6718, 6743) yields 0.4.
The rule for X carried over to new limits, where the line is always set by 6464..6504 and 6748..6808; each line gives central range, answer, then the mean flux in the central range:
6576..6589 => -0.86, 36.9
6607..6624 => -0.40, 35.5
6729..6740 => 0.04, 34.7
